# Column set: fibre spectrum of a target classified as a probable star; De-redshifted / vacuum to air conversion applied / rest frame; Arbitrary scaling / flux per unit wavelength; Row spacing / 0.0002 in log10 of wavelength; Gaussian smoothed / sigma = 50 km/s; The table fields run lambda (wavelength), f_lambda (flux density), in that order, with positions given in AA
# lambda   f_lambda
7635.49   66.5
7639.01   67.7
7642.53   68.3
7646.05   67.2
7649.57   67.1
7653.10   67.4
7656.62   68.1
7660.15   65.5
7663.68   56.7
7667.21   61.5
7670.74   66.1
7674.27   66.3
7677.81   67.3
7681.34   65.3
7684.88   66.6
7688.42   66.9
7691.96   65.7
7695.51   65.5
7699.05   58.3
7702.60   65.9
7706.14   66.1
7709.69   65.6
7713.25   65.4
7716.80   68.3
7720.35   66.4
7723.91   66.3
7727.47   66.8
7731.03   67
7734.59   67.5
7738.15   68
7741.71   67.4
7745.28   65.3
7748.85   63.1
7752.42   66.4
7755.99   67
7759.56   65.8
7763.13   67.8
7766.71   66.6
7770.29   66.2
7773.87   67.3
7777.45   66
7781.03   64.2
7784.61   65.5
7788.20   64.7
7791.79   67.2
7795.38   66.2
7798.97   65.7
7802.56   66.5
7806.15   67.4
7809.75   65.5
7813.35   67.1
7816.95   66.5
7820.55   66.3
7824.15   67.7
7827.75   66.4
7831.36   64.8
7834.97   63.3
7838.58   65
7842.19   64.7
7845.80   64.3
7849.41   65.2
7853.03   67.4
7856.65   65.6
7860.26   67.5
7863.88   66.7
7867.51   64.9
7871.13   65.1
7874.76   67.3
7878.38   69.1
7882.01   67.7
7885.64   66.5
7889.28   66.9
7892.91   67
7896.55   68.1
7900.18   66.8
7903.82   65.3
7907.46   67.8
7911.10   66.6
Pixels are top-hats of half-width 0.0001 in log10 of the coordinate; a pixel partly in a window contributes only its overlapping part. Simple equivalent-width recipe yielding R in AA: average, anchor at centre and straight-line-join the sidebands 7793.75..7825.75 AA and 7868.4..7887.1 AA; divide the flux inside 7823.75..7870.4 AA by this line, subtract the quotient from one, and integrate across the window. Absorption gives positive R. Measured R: 0.9 AA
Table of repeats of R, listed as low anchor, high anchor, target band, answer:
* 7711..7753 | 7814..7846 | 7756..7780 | -0.16 AA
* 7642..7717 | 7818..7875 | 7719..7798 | -0.89 AA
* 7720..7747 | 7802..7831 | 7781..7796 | 0.23 AA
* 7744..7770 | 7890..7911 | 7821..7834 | 0.08 AA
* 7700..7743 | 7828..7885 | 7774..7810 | 0.14 AA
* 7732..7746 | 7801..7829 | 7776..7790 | 0.38 AA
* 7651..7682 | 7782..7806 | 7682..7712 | 0.04 AA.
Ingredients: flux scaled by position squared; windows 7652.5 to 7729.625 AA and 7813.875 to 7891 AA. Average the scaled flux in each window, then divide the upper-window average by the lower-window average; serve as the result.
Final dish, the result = 1.06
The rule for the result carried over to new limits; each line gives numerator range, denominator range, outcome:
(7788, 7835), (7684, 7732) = 1.03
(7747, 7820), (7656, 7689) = 1.05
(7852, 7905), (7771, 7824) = 1.03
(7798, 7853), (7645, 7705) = 1.05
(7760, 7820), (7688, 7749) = 1.02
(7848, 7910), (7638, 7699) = 1.07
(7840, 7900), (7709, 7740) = 1.03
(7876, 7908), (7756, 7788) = 1.05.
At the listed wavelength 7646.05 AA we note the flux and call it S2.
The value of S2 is 67.2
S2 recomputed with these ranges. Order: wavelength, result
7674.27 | 66.3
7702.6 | 65.9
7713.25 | 65.4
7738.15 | 68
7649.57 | 67.1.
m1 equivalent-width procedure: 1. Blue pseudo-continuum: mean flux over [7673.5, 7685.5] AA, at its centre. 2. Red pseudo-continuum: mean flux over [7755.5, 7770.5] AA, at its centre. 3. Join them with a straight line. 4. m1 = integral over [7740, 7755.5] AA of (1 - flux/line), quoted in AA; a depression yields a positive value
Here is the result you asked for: 0.2 AA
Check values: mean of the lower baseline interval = 66.4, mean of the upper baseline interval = 66.7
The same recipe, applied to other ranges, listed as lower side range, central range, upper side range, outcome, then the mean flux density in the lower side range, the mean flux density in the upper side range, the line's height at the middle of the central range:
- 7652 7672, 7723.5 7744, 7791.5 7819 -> -0.60 AA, 64.1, 66.5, 65.3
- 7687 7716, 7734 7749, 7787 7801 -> -0.24 AA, 65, 66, 65.4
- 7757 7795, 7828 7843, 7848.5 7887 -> 0.42 AA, 66.1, 66.7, 66.5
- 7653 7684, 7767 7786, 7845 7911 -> -0.04 AA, 64.8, 66.7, 65.8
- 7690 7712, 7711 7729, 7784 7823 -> -0.48 AA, 64.5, 66.3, 64.9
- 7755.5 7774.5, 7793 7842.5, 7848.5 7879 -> 0.45 AA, 66.7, 66.5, 66.6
